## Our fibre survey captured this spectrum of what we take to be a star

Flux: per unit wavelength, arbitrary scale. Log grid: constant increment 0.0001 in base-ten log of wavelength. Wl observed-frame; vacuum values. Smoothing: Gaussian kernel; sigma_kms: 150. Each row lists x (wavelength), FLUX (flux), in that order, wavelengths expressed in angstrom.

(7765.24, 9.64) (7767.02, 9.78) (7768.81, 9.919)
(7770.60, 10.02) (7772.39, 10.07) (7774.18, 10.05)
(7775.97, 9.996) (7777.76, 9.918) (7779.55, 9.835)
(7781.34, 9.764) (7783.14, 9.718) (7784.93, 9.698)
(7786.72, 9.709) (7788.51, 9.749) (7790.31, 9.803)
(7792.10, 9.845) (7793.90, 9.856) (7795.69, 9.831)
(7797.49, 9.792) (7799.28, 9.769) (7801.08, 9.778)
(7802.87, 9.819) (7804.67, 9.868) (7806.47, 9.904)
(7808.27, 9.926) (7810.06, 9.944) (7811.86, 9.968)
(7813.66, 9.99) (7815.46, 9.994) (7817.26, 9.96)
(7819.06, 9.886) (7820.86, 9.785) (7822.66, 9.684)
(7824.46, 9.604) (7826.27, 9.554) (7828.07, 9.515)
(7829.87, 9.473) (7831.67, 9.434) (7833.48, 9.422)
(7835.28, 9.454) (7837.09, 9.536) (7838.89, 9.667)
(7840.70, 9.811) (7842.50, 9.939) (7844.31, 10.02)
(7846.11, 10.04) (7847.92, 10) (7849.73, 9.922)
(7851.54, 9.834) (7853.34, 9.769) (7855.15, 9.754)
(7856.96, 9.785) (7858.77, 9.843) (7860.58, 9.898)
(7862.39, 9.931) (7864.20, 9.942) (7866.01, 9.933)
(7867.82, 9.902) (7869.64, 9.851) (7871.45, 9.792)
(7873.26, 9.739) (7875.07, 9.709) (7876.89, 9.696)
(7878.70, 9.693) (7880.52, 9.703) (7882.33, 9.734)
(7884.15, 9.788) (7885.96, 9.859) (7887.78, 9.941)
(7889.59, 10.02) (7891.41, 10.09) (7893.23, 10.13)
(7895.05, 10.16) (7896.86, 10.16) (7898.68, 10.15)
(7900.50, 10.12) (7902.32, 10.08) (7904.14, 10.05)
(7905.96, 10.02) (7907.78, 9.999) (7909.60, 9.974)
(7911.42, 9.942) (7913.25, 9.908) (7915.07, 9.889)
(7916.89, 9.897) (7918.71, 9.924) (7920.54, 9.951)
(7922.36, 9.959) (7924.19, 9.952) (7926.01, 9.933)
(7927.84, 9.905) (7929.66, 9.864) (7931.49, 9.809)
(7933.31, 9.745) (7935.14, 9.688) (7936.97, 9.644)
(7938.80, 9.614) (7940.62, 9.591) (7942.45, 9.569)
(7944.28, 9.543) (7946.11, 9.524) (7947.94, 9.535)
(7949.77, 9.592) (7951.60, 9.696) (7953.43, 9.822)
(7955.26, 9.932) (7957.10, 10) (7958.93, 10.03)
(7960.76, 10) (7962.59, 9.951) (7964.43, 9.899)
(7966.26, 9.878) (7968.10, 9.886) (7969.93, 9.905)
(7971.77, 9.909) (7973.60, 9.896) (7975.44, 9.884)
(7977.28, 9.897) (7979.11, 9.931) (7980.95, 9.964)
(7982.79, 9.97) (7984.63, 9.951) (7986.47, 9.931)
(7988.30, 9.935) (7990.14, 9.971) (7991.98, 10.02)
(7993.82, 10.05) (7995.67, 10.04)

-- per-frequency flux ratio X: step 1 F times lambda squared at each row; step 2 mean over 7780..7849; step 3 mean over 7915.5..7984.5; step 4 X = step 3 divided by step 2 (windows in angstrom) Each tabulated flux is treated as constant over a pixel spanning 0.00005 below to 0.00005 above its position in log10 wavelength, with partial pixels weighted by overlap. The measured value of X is 1.0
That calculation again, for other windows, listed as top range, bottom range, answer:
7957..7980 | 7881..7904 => 1.01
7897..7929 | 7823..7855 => 1.05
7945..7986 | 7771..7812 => 1.05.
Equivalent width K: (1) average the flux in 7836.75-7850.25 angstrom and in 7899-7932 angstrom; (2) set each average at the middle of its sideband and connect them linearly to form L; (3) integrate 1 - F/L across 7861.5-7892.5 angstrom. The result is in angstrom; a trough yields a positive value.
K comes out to 0.2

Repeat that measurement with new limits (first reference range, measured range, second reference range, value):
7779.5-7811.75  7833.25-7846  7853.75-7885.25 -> 0.10 angstrom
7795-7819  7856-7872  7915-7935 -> 0.02 angstrom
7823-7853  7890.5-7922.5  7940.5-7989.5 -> -0.80 angstrom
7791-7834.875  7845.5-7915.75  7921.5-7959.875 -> -1.09 angstrom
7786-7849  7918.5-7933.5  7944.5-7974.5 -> -0.12 angstrom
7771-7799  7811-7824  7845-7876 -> -0.04 angstrom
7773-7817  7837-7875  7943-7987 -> 0.00 angstrom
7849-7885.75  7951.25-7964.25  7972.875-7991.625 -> -0.02 angstrom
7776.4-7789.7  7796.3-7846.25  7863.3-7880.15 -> 0.11 angstrom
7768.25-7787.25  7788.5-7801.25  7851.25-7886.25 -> 0.08 angstrom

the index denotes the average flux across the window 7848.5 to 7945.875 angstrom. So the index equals 9.87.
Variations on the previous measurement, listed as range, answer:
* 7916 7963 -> 9.79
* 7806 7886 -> 9.79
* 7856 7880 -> 9.82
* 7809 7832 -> 9.77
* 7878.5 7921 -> 9.97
